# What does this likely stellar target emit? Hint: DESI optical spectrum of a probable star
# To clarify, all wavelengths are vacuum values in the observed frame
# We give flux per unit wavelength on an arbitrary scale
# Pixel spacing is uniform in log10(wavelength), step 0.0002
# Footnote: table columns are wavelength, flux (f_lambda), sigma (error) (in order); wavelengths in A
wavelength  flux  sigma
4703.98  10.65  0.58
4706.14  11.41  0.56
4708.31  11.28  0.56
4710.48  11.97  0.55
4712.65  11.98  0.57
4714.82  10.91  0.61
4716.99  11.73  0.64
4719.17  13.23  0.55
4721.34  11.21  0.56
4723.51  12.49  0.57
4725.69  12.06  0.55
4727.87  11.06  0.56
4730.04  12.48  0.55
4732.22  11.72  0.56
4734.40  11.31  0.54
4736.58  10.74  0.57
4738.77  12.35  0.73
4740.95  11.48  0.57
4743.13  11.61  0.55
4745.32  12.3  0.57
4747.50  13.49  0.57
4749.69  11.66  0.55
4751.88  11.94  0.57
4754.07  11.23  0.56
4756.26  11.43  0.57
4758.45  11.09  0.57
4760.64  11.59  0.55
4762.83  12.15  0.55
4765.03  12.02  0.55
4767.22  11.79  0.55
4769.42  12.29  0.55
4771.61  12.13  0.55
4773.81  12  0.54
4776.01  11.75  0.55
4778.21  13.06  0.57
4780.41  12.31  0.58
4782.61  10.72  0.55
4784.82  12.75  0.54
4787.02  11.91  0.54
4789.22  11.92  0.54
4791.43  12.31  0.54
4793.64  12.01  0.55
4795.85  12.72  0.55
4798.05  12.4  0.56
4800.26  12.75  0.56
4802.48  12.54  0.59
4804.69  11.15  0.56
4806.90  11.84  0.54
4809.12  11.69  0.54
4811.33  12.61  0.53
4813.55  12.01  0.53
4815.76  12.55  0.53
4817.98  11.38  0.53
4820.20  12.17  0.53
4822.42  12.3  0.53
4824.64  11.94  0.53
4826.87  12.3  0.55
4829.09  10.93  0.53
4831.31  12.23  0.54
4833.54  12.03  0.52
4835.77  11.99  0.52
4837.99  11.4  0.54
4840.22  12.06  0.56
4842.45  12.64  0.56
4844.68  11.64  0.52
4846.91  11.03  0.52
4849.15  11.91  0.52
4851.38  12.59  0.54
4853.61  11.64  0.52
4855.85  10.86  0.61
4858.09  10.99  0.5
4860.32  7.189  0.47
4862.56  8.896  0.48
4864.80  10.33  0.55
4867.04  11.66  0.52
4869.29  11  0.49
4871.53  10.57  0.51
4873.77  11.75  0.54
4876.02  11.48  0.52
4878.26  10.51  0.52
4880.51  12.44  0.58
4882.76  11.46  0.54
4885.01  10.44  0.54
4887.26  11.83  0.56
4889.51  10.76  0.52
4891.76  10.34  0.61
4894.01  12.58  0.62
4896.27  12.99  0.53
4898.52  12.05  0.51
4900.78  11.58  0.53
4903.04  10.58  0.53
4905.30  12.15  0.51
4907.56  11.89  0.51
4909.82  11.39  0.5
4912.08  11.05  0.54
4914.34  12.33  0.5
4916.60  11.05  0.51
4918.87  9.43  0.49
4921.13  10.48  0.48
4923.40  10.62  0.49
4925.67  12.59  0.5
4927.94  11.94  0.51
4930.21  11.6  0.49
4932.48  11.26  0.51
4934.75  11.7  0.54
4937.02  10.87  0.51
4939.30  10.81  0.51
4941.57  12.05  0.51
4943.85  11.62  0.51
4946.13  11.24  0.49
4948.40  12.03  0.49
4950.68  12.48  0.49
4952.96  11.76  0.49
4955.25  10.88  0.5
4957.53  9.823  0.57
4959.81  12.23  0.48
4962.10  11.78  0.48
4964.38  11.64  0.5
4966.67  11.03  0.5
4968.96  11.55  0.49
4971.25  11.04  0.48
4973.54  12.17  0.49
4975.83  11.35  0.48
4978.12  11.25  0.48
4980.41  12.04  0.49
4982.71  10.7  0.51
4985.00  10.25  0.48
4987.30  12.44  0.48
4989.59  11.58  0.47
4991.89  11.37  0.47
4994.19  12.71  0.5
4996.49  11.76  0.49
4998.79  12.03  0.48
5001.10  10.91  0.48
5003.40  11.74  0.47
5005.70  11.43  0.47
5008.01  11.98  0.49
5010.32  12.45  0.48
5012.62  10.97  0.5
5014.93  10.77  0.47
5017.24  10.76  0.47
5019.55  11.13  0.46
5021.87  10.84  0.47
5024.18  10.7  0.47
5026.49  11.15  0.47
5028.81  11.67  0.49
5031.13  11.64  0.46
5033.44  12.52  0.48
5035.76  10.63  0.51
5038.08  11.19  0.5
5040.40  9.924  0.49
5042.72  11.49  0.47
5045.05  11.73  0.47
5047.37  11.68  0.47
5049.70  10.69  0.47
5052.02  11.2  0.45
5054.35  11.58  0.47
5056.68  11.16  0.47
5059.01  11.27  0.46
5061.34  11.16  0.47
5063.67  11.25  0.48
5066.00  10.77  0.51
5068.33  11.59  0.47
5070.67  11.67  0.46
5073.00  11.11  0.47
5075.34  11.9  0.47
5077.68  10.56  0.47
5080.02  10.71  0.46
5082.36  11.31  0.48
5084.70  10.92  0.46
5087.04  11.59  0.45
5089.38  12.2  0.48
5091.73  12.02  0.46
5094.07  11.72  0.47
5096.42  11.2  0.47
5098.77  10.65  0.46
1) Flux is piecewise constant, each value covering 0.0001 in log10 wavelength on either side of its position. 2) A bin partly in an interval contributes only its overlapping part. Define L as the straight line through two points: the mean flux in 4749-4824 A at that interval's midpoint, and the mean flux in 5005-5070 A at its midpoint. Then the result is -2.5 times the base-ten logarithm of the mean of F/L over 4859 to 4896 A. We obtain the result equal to 0.08 mag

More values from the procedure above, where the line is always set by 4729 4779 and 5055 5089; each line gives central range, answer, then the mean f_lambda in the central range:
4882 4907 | 0.01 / 11.5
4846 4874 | 0.09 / 10.8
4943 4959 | 0.01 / 11.4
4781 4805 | -0.03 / 12.1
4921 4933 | 0.00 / 11.5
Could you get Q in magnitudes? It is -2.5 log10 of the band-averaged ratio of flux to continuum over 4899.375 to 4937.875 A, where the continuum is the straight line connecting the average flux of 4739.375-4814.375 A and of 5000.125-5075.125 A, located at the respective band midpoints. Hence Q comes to 0.03 mag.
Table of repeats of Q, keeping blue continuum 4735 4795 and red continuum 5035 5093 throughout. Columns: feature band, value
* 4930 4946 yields 0.01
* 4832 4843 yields -0.02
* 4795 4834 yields -0.02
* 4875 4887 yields 0.03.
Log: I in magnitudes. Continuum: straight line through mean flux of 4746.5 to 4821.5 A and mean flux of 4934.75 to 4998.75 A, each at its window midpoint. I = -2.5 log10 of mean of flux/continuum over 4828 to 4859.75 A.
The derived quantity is 0.02 mag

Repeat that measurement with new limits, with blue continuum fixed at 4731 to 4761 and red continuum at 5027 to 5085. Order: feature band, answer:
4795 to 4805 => -0.07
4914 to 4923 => 0.08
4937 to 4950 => -0.01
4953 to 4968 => 0.01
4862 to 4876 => 0.07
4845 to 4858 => 0.00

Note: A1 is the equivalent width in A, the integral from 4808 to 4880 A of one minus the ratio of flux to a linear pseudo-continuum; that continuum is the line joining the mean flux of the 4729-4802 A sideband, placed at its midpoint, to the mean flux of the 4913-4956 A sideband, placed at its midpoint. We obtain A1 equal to 1.65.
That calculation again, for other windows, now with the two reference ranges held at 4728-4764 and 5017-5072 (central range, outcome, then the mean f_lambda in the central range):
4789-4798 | -0.5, 12.3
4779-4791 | -0.3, 12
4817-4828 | -0.4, 12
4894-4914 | -0.5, 11.8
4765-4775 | -0.3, 12.1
